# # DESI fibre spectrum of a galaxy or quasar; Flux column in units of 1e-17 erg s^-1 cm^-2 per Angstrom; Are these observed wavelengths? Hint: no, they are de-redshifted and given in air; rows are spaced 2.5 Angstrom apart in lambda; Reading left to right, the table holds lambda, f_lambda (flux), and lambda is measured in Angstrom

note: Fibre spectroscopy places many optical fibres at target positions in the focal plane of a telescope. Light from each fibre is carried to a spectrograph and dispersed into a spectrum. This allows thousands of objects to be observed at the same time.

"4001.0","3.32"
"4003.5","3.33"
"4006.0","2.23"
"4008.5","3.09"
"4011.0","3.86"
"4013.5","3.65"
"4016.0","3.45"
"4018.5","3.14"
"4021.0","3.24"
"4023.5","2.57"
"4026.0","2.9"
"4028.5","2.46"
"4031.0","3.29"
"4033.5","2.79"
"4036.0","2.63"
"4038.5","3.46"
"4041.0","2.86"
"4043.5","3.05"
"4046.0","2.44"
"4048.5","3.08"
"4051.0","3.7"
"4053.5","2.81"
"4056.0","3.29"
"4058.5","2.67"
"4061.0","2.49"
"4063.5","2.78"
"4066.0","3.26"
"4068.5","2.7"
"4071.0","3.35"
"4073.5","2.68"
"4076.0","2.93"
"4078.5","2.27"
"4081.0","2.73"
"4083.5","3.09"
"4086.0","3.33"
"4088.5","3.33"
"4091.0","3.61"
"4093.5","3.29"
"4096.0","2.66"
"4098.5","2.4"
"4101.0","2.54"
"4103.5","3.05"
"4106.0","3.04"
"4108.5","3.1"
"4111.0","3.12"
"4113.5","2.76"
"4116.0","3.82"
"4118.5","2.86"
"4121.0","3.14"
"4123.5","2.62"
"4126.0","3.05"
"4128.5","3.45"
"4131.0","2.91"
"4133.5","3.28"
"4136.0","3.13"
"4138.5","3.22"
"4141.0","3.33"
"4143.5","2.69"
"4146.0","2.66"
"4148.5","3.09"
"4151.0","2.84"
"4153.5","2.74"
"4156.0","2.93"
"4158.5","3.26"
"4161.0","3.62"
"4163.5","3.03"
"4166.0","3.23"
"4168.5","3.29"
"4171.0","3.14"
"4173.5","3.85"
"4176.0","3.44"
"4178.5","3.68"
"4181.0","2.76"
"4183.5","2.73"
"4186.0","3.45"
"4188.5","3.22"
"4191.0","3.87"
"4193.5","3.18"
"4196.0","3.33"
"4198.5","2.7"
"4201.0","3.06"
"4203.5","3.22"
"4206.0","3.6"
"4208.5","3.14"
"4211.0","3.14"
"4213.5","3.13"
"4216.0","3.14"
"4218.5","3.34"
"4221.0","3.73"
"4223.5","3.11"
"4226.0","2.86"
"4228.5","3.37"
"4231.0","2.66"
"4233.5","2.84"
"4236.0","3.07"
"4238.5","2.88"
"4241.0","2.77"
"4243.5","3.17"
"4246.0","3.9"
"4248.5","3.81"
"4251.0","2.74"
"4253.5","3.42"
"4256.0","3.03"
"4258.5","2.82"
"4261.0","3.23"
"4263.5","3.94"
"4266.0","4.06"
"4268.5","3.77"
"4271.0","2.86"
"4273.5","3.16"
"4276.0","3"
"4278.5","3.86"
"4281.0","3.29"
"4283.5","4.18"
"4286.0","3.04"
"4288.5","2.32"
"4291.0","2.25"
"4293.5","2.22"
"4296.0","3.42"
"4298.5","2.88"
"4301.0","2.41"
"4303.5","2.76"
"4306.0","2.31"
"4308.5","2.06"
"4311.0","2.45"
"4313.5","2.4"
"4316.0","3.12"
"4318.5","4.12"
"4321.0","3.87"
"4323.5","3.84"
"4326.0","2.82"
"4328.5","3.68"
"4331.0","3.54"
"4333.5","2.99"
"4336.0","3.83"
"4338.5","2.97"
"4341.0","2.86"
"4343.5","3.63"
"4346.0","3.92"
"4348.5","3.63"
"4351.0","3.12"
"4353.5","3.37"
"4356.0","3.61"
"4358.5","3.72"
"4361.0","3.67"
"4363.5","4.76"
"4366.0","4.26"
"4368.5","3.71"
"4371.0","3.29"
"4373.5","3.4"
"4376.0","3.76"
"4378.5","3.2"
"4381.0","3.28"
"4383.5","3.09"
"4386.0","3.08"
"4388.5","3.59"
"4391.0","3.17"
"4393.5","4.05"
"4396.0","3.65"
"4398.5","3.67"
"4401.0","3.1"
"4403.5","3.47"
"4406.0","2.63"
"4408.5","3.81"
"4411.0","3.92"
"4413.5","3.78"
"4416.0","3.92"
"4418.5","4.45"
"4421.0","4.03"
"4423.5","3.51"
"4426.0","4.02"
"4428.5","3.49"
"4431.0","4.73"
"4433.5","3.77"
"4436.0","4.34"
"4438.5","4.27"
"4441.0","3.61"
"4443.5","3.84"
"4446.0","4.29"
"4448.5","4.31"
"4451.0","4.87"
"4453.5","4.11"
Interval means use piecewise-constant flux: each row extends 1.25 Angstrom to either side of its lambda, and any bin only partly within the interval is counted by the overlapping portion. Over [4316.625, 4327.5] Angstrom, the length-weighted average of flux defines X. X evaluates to 3.63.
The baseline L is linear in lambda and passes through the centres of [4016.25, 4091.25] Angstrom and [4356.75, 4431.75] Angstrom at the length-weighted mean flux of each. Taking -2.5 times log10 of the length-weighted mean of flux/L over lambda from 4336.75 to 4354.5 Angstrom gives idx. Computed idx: 0.061 mag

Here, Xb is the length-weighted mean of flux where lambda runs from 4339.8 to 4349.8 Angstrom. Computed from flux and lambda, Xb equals 3.51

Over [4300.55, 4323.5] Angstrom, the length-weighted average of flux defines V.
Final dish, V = 2.9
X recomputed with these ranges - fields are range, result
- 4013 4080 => 2.95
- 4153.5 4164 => 3.17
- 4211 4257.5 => 3.16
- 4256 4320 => 3.04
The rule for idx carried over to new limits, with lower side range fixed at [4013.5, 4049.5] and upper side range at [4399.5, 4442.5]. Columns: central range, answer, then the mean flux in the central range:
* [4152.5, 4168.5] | 0.03 mag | 3.15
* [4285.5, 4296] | 0.36 mag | 2.53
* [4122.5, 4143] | 0.03 mag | 3.11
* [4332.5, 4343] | 0.14 mag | 3.2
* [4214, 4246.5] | 0.09 mag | 3.12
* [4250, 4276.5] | 0.06 mag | 3.29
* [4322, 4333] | 0.05 mag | 3.45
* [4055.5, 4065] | 0.10 mag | 2.78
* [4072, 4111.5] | 0.06 mag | 2.95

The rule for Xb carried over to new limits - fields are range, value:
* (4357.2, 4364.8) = 4.05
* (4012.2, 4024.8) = 3.21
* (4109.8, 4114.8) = 2.95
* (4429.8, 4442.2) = 4.14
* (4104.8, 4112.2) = 3.09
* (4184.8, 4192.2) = 3.51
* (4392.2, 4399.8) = 3.78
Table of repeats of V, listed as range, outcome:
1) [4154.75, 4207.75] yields 3.27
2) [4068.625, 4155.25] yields 3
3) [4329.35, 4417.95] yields 3.54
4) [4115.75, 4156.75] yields 3.03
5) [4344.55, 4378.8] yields 3.69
